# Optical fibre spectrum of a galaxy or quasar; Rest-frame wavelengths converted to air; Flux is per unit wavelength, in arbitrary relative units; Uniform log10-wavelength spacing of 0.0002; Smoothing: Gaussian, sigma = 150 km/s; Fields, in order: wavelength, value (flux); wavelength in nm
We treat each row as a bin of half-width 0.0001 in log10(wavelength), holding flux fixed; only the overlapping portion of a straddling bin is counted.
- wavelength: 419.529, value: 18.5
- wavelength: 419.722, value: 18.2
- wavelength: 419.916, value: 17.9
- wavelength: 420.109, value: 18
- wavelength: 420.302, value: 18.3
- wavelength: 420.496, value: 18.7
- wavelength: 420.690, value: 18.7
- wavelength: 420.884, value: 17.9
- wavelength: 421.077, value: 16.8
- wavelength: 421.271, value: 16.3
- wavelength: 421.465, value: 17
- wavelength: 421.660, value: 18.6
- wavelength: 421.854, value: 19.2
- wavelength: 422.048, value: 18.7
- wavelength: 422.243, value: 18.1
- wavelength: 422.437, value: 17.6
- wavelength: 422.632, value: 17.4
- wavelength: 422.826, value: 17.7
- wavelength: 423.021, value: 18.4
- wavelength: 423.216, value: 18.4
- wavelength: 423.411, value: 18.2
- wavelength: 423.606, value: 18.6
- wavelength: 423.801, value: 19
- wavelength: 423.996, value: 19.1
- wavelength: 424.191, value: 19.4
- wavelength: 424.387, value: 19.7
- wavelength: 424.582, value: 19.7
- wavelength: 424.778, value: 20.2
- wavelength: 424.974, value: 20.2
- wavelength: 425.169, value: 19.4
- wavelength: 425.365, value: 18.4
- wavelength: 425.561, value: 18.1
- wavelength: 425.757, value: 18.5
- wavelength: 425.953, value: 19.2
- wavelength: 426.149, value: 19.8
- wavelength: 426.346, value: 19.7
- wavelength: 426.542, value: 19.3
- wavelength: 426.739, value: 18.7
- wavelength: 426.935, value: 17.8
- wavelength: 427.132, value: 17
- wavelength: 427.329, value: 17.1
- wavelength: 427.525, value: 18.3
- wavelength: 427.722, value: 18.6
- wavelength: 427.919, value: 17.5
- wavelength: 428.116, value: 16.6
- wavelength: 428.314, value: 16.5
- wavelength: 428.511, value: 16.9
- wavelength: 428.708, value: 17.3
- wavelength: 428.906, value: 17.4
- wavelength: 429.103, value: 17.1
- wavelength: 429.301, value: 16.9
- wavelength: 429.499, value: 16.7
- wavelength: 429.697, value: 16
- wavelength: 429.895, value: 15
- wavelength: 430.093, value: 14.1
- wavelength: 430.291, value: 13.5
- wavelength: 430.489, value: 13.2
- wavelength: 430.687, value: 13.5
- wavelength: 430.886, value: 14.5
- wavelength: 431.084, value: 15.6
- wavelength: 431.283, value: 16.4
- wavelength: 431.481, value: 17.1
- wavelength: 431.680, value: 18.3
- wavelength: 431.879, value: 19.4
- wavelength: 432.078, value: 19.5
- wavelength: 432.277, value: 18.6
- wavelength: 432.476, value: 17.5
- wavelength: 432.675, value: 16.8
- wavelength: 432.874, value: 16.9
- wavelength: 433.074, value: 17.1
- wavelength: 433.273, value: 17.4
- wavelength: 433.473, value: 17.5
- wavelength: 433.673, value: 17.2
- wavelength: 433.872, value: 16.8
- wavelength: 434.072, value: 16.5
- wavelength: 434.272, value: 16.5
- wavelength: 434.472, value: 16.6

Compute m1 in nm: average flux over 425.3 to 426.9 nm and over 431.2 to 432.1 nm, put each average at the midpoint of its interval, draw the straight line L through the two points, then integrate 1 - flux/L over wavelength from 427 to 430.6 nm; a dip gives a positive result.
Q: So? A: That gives 0.41 nm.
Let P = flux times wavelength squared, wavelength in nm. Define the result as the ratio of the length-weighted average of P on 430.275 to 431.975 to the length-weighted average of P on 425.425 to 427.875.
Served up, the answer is 0.9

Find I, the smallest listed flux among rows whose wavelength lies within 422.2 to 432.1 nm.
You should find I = 13.2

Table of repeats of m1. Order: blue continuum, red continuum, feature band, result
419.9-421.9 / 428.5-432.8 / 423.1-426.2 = -0.316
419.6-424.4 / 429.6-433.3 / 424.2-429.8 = -0.309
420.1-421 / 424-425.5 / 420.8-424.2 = 0.140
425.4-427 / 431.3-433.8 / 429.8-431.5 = 0.321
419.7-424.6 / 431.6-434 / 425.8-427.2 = -0.059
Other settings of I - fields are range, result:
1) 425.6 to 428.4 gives 16.5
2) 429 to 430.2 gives 14.1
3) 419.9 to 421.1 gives 16.8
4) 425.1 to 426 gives 18.1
